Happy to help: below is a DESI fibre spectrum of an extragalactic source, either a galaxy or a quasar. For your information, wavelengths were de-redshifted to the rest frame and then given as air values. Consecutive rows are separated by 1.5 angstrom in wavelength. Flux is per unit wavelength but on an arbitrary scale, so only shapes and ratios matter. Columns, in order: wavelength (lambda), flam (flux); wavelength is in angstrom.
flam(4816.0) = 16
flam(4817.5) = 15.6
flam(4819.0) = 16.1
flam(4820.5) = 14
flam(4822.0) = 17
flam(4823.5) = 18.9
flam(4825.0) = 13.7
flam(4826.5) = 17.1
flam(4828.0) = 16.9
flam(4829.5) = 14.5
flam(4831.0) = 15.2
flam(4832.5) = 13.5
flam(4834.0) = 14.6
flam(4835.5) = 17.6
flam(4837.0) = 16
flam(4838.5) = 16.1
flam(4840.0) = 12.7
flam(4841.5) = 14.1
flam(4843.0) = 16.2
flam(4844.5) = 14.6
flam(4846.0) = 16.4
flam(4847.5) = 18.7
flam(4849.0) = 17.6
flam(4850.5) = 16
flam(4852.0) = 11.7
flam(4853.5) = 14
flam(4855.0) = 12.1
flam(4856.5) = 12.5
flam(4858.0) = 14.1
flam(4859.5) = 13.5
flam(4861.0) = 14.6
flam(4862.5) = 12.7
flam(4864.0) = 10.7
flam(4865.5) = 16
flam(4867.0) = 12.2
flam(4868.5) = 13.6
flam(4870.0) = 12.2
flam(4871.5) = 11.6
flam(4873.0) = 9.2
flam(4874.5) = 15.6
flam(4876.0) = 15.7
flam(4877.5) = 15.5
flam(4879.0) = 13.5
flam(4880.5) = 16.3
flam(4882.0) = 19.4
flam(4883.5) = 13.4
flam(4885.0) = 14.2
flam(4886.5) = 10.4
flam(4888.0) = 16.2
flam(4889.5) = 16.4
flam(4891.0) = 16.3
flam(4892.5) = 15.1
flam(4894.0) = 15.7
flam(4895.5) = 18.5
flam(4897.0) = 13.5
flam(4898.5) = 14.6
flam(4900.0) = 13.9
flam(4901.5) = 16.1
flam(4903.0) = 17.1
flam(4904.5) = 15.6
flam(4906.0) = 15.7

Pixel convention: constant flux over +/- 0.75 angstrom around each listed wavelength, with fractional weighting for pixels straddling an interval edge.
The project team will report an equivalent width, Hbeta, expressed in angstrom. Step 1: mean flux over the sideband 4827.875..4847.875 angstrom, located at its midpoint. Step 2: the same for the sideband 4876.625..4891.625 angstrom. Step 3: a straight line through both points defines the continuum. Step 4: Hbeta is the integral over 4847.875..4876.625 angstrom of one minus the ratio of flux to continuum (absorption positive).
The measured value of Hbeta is 3.32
